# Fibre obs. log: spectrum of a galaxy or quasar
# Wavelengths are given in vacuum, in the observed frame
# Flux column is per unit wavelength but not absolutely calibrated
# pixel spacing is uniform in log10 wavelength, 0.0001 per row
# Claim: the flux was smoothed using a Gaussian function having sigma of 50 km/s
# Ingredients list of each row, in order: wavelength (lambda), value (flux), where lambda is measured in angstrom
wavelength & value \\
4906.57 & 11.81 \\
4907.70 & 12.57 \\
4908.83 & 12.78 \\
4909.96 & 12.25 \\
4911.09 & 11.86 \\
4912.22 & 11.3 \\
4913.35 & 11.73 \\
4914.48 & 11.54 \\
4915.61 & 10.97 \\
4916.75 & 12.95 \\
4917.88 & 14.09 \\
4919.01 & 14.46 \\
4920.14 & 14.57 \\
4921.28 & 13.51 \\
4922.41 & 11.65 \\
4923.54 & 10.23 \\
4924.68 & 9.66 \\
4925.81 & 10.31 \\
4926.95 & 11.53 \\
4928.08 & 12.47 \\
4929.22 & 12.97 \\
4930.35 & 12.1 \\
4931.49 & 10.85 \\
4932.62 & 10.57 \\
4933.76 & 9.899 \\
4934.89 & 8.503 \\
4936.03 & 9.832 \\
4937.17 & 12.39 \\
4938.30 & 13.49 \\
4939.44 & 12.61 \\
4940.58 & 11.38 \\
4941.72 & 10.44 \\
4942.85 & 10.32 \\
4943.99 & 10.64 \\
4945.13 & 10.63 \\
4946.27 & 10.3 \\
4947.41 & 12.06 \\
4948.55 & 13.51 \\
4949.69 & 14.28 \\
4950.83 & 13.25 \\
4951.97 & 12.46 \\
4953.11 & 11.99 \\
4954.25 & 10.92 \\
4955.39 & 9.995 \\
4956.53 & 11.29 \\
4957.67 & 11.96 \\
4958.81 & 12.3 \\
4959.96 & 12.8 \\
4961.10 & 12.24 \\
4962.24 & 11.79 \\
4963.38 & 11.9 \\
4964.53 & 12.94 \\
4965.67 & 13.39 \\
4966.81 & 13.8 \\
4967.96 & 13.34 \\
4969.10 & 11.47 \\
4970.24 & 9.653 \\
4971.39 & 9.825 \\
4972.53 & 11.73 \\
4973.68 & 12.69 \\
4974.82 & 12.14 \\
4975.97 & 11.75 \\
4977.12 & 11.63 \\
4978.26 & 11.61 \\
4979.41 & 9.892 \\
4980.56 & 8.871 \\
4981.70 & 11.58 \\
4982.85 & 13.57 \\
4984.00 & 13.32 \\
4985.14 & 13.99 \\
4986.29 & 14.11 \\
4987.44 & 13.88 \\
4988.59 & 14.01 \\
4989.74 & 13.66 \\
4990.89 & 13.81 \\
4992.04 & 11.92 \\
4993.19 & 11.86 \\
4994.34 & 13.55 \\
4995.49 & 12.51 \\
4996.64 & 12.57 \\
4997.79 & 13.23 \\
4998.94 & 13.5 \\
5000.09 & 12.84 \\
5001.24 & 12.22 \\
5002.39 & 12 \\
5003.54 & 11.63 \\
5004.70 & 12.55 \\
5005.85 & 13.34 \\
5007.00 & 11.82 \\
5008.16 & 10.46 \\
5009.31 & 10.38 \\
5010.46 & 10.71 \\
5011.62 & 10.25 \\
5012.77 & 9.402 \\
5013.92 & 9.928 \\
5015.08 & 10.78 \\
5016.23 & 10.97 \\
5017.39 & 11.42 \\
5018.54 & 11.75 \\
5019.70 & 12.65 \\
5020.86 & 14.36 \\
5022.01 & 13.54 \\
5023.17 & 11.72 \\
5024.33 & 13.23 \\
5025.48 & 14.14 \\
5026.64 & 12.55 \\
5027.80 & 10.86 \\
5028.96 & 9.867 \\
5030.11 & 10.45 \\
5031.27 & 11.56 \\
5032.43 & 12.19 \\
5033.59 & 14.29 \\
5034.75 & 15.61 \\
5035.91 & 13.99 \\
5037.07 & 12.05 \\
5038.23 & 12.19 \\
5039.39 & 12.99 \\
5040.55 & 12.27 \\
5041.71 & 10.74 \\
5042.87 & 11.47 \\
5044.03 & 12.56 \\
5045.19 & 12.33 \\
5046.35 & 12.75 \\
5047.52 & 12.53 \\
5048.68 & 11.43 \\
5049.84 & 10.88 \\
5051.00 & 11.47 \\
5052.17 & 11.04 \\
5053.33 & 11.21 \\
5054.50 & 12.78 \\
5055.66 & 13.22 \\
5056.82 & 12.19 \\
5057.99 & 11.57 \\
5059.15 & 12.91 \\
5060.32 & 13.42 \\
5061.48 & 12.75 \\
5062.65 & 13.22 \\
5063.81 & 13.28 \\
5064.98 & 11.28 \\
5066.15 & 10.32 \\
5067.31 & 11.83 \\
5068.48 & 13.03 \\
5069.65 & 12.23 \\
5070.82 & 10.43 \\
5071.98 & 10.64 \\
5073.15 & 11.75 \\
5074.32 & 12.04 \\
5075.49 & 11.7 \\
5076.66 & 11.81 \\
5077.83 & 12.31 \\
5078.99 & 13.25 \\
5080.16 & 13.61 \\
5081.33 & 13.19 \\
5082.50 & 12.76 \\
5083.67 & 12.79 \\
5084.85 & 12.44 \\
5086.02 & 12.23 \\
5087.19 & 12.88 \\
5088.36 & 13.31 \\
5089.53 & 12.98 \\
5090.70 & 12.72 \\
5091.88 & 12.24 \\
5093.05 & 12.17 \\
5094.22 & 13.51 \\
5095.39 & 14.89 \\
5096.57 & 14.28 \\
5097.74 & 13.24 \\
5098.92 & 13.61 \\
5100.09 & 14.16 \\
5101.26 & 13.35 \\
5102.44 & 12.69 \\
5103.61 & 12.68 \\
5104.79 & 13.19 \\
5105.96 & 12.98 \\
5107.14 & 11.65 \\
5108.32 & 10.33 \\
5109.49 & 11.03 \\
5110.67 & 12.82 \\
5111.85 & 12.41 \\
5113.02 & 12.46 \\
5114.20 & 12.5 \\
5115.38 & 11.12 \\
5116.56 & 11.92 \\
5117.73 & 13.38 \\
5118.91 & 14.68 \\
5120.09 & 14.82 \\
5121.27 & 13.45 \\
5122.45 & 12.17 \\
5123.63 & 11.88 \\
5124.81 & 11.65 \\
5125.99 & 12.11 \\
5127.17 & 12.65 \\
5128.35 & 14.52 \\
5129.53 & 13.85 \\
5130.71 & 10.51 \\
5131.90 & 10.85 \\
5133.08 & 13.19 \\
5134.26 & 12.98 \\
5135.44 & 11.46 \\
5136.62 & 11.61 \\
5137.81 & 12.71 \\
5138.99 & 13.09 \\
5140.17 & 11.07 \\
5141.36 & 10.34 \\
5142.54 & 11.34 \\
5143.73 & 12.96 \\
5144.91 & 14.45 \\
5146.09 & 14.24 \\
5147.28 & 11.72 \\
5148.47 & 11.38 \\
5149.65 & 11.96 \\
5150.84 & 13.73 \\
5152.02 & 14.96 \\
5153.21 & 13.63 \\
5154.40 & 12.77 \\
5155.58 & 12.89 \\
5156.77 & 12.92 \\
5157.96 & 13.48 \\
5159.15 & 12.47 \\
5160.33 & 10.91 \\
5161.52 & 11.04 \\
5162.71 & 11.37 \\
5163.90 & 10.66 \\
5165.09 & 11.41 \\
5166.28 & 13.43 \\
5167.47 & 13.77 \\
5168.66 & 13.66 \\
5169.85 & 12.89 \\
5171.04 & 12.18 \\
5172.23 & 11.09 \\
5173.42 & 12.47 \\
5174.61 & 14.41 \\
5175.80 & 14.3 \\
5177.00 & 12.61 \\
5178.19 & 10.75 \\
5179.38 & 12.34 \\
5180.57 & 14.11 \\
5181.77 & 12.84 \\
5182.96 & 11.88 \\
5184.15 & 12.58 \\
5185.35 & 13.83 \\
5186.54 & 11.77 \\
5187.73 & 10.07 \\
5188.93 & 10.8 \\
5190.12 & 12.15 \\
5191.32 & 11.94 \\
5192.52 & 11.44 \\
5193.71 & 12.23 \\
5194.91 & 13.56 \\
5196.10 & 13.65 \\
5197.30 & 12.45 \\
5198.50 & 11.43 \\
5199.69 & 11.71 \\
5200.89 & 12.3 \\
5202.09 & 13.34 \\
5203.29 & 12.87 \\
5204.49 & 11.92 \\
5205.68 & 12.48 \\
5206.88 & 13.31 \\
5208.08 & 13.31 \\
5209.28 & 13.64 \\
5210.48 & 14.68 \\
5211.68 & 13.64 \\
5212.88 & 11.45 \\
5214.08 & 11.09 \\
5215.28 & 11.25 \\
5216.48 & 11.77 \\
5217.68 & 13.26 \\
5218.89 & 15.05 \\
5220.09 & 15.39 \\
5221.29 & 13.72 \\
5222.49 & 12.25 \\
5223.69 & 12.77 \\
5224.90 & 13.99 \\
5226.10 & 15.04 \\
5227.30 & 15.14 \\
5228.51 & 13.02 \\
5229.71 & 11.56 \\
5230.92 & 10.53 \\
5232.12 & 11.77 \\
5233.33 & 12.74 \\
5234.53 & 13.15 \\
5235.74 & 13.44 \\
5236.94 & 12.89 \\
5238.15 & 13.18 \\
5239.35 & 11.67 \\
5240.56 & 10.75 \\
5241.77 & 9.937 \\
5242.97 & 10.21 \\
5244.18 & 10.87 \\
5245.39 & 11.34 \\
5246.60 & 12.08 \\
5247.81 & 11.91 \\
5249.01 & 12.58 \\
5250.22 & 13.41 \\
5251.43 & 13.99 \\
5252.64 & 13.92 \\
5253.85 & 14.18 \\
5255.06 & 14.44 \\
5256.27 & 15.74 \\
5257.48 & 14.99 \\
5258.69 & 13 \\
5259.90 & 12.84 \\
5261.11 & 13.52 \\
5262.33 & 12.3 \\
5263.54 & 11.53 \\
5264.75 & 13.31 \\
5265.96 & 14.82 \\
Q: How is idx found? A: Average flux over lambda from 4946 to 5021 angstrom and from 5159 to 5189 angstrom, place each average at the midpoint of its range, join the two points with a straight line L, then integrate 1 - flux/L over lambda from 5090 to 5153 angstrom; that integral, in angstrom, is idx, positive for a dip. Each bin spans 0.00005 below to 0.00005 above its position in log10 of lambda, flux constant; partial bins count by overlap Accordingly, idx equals -2.18 angstrom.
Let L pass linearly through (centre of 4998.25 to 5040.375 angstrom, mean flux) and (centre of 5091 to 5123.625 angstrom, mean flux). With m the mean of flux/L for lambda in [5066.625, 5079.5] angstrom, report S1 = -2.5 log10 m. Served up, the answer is 0.06 mag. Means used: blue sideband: 12.1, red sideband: 12.9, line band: 11.9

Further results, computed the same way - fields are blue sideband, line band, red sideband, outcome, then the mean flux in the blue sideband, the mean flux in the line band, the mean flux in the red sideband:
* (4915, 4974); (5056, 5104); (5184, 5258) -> -0.033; 11.8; 12.6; 12.7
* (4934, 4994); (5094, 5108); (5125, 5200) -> -0.084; 12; 13.3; 12.4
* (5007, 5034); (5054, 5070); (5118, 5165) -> -0.045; 11.6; 12.4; 12.5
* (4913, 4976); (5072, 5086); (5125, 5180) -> -0.014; 11.8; 12.4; 12.5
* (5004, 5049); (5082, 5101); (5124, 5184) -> -0.075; 12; 13.1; 12.5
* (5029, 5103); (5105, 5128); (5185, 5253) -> 0.004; 12.5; 12.5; 12.5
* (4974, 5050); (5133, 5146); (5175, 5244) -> 0.009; 12.2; 12.3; 12.6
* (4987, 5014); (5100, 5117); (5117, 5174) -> 0.014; 12.2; 12.3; 12.6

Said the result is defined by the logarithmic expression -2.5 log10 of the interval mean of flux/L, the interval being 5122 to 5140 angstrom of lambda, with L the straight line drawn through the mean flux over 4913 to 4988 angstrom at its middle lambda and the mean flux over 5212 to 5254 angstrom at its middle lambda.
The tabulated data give 0.00 mag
